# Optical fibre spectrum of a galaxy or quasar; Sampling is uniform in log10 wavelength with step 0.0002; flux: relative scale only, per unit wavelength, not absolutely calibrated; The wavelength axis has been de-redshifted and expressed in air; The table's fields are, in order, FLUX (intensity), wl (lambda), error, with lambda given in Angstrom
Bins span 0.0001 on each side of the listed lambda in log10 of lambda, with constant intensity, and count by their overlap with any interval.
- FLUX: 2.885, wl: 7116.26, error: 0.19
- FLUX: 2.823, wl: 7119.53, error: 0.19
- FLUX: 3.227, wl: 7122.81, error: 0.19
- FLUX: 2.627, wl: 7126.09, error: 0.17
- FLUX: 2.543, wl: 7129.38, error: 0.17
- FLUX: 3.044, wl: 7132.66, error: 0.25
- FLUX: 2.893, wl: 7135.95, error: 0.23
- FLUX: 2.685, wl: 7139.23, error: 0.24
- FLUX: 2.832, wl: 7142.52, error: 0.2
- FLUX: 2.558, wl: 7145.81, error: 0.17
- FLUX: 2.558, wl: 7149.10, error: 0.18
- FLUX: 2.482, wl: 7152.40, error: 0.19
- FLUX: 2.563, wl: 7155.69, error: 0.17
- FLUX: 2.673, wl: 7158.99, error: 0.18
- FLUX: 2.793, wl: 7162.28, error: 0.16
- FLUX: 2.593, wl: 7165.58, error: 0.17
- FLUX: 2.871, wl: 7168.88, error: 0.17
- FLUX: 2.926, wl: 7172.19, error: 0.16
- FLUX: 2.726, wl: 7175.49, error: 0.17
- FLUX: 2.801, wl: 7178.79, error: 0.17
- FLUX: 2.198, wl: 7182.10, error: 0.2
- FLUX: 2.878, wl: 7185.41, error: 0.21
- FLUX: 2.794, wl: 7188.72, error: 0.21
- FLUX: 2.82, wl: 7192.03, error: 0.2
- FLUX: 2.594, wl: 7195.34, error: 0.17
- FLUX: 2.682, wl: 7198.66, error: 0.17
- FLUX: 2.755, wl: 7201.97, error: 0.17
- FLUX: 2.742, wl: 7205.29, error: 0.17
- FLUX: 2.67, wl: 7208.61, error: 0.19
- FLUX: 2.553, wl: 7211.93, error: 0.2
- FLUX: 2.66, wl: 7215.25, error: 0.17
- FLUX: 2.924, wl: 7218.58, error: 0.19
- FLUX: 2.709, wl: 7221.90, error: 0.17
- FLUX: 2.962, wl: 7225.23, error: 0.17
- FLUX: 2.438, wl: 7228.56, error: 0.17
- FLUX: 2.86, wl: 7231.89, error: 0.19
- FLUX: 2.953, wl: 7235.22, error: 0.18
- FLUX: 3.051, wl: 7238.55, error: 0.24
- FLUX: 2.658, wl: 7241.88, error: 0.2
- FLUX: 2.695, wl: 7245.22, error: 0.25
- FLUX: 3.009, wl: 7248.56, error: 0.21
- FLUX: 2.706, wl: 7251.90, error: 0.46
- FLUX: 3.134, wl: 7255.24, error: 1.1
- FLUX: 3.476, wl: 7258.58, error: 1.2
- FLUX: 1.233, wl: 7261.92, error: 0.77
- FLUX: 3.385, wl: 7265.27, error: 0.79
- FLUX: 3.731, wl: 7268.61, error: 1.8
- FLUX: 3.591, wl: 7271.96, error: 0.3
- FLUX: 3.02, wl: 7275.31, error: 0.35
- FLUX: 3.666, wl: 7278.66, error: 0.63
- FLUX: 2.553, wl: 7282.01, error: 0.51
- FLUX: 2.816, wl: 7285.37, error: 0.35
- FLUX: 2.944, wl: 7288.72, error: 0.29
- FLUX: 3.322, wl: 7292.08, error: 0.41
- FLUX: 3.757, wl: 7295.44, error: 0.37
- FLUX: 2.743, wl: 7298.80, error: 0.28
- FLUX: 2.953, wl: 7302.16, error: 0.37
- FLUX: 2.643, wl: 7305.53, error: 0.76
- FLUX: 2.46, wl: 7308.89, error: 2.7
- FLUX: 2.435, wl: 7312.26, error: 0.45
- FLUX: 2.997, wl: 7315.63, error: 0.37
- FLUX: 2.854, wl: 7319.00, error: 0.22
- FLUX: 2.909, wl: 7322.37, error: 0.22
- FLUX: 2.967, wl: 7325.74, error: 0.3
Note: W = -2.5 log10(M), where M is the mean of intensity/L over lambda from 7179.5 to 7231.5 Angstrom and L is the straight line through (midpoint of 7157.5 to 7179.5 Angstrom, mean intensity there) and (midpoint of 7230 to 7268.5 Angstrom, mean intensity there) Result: 0.05 mag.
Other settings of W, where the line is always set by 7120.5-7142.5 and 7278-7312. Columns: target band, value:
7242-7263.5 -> 0.08 mag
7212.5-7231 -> 0.06 mag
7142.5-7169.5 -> 0.08 mag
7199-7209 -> 0.06 mag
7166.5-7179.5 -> 0.02 mag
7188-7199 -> 0.06 mag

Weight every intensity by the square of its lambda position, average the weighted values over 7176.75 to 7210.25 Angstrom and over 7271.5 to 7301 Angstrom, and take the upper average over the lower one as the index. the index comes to 1.2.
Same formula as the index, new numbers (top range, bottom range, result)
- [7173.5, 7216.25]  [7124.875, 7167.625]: 1.01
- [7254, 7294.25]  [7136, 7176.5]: 1.18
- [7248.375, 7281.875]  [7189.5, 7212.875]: 1.16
